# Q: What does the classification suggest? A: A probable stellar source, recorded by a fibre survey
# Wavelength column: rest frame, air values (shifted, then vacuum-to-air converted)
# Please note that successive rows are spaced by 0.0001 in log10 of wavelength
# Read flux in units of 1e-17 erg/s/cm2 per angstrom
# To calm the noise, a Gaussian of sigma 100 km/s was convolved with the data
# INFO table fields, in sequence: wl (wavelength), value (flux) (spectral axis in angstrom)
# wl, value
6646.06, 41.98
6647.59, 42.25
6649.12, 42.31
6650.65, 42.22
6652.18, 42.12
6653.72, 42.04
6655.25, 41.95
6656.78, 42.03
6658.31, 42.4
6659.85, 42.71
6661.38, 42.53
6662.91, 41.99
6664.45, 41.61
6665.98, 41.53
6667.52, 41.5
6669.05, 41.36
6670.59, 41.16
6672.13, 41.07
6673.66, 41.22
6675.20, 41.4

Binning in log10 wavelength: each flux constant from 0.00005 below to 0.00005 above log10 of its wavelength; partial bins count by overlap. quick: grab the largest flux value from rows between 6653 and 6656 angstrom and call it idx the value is 42.04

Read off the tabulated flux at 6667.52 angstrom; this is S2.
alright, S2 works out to 41.5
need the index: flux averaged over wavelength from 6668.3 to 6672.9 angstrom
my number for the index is 41.2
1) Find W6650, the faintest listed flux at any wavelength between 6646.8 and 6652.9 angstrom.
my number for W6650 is 42.12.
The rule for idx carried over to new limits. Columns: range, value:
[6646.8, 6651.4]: 42.31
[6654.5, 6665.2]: 42.71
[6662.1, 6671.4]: 41.99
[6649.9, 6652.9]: 42.22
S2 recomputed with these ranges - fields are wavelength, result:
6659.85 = 42.71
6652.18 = 42.12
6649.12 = 42.31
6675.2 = 41.4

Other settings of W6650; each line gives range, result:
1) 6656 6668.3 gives 41.5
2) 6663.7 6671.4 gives 41.16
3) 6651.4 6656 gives 41.95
